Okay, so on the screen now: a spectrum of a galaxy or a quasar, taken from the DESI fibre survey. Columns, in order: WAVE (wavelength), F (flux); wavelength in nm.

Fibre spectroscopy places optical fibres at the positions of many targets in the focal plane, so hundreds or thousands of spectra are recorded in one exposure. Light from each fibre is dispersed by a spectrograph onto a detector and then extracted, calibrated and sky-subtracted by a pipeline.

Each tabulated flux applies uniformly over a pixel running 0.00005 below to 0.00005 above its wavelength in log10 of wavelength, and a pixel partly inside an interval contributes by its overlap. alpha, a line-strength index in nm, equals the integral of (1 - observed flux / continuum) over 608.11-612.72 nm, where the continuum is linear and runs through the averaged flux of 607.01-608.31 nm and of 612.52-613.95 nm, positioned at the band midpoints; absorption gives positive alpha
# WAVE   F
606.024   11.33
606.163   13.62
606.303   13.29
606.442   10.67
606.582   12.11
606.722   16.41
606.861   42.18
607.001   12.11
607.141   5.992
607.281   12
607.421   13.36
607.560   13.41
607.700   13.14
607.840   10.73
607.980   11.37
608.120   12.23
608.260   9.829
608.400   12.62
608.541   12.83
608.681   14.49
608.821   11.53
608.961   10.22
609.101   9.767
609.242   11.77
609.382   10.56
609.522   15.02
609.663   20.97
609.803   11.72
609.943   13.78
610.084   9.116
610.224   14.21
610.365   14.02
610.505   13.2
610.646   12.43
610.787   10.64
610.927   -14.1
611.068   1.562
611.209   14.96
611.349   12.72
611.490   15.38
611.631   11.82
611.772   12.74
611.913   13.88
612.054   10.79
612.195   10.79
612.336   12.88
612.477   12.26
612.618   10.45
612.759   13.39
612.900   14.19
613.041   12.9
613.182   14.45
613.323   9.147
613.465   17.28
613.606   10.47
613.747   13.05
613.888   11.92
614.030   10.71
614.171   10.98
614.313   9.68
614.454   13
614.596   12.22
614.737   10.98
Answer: 0.23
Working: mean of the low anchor 11.4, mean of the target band 11.4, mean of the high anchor 12.7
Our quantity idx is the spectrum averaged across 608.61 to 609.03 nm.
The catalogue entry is 12.1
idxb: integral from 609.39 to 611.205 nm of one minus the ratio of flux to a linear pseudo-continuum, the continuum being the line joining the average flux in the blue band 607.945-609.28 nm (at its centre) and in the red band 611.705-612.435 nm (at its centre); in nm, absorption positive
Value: 0.23 nm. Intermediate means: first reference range 11.7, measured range 10.4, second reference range 12.2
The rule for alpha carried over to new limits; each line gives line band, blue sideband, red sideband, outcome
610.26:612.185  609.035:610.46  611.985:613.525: 0.41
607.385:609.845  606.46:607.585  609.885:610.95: 0.09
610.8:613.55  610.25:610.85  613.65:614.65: 0.28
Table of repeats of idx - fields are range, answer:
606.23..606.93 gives 18.9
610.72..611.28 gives 3.25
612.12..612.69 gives 11.6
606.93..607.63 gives 11.4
